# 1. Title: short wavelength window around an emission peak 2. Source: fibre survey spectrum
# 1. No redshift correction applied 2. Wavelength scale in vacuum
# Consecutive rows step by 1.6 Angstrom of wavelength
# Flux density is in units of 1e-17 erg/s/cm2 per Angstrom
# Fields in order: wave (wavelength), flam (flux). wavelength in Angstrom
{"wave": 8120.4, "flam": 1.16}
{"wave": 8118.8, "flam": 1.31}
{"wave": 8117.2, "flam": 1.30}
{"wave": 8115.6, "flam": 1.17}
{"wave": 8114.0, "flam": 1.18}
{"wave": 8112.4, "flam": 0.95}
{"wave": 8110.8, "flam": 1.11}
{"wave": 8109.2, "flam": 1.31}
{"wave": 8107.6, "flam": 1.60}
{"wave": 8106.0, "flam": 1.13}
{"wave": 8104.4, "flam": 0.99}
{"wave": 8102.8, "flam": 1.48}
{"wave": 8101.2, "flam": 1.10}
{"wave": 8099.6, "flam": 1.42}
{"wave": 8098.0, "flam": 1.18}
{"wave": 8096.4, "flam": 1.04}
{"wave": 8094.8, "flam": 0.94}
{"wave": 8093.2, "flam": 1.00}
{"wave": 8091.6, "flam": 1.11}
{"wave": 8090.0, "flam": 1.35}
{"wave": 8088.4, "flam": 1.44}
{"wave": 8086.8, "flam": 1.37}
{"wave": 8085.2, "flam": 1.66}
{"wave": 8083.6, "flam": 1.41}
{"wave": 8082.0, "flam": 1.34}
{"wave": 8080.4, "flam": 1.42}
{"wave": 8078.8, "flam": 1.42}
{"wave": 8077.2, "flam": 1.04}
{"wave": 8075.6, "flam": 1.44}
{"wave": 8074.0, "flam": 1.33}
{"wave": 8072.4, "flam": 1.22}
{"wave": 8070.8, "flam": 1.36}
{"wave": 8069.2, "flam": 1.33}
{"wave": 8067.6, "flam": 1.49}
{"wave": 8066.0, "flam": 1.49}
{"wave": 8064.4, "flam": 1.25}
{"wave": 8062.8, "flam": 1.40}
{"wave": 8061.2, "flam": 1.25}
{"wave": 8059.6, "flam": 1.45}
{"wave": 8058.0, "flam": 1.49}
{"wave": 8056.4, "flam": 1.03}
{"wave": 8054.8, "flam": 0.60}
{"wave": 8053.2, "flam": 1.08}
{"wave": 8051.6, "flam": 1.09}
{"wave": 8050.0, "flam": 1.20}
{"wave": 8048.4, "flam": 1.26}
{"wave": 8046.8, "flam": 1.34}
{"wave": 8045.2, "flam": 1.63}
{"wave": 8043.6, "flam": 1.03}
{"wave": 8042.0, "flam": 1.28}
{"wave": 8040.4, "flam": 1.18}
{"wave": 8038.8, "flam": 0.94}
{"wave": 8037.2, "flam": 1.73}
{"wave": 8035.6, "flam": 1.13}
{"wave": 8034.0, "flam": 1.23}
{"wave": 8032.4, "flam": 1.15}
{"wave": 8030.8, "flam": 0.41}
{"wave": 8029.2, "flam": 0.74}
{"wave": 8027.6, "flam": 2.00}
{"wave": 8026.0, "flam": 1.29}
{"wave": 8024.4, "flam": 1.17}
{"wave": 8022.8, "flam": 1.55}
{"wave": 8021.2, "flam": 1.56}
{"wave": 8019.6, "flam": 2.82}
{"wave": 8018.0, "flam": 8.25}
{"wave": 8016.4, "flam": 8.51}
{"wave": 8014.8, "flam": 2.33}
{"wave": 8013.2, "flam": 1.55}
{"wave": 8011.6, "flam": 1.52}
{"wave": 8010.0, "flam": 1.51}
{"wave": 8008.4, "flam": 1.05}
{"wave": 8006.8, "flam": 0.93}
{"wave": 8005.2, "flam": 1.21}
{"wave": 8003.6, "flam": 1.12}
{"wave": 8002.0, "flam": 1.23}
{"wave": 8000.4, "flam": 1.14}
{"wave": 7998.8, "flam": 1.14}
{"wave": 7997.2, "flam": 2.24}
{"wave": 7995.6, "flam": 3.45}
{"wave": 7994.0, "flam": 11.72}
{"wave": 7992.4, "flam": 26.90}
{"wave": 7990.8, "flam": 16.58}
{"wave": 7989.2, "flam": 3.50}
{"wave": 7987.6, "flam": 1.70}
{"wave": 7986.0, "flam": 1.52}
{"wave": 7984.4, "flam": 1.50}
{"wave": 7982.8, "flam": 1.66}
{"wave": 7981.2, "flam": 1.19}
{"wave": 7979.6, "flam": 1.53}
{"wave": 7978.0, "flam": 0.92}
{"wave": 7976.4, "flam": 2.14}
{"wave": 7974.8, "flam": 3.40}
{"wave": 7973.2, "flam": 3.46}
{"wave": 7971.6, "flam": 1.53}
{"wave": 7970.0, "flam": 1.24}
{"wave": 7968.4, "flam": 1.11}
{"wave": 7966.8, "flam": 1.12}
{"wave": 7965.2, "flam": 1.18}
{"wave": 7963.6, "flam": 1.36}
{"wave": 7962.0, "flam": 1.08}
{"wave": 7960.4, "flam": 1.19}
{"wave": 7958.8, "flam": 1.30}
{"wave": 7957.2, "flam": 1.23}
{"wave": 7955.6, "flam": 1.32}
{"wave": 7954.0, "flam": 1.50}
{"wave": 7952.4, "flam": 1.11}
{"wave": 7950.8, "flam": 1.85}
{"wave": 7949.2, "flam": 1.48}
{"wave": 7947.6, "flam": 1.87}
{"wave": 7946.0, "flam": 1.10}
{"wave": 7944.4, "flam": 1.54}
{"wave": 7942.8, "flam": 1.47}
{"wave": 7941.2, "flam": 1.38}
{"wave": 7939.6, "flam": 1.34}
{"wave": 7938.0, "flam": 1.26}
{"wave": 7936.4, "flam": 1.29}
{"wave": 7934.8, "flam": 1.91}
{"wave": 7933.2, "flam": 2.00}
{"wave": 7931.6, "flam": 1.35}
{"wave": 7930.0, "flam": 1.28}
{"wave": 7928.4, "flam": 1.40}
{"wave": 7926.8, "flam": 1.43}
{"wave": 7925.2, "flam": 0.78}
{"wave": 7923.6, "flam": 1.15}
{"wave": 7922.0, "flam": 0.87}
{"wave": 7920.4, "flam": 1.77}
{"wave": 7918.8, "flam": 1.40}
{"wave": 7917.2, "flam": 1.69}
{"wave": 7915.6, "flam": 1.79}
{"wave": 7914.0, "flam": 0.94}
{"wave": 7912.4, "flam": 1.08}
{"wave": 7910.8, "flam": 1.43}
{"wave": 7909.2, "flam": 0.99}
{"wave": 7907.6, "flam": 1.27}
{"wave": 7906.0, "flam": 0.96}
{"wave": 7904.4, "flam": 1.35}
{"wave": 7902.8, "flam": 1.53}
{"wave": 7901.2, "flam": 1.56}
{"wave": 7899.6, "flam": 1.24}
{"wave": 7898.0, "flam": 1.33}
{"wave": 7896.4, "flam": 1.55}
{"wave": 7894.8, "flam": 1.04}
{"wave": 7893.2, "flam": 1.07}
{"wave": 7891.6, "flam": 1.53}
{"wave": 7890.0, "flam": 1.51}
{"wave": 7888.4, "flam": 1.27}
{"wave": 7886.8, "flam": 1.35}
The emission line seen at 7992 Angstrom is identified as H-alpha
